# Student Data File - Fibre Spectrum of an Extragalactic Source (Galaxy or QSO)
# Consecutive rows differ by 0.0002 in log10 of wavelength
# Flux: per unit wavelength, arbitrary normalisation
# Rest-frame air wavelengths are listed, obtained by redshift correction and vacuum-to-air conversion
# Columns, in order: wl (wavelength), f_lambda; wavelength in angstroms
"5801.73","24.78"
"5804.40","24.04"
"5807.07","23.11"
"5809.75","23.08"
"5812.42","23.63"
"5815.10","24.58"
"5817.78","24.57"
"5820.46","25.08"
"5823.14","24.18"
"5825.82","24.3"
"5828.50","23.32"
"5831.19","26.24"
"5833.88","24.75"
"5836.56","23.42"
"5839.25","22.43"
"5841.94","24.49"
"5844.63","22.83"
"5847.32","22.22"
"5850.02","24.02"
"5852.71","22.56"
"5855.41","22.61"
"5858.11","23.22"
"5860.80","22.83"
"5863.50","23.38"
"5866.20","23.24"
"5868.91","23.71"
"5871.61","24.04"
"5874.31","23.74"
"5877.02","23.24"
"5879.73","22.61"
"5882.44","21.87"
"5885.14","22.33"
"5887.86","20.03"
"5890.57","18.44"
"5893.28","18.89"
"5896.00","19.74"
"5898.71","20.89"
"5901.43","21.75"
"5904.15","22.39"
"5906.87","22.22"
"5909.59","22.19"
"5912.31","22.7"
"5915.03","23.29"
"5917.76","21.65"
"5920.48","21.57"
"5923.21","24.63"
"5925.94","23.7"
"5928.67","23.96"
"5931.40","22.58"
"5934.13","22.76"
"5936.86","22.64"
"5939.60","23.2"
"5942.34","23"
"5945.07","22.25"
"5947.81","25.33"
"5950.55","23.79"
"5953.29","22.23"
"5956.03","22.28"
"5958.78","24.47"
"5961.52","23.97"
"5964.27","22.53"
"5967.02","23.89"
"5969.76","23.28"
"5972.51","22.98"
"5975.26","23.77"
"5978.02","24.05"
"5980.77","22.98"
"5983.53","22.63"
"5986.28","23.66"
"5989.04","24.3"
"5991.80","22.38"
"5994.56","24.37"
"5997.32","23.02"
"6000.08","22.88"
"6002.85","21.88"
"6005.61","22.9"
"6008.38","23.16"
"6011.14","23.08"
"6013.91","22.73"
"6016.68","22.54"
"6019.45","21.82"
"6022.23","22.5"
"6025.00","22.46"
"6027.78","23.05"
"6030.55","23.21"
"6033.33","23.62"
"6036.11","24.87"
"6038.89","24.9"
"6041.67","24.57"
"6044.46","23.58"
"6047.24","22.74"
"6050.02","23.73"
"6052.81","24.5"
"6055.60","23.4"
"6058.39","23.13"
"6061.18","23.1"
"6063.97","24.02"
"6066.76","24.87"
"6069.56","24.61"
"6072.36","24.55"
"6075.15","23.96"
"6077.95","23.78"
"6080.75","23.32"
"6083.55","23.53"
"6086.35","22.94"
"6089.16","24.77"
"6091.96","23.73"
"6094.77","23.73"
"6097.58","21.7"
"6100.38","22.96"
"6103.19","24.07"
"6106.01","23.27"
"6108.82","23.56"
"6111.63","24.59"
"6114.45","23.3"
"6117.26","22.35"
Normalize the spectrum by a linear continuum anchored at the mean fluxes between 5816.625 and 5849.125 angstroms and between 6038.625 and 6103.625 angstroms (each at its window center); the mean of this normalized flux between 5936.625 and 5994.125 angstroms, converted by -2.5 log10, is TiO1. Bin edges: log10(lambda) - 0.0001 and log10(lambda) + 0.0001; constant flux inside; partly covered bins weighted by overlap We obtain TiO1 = 0.02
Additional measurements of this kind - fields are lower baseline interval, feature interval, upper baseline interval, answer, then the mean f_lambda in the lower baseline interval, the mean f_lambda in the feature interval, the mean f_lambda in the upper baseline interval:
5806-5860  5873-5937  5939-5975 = 0.07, 23.7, 22.1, 23.3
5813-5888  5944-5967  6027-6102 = 0.01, 23.5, 23.4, 23.7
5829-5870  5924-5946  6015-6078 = 0.02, 23.5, 23.1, 23.6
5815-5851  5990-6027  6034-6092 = 0.06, 24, 22.8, 23.9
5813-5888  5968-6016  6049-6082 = 0.03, 23.5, 23.2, 23.9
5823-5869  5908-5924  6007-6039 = 0.04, 23.5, 22.6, 23.1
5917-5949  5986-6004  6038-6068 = 0.01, 23.1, 23.2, 23.8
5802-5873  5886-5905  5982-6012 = 0.16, 23.7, 20.3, 23.1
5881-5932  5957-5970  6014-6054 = -0.05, 21.8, 23.6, 23.4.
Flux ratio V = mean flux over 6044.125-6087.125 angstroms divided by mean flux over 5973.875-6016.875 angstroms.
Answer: 1.0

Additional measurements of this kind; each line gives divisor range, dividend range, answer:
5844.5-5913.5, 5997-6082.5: 1.06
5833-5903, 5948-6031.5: 1.03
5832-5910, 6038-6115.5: 1.06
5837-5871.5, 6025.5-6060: 1.02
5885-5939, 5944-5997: 1.07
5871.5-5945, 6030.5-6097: 1.08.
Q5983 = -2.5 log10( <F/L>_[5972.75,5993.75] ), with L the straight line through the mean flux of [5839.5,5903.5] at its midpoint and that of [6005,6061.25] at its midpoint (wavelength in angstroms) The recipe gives -0.018 mag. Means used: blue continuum 22.3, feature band 23.4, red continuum 23.3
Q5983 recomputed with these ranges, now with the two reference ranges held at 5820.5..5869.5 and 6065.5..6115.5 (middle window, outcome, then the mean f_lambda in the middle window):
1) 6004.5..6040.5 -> 0.025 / 23.2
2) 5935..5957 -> 0.025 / 23.1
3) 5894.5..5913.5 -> 0.093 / 21.7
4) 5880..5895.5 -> 0.156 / 20.4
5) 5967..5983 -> 0.011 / 23.4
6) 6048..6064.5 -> 0.005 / 23.6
